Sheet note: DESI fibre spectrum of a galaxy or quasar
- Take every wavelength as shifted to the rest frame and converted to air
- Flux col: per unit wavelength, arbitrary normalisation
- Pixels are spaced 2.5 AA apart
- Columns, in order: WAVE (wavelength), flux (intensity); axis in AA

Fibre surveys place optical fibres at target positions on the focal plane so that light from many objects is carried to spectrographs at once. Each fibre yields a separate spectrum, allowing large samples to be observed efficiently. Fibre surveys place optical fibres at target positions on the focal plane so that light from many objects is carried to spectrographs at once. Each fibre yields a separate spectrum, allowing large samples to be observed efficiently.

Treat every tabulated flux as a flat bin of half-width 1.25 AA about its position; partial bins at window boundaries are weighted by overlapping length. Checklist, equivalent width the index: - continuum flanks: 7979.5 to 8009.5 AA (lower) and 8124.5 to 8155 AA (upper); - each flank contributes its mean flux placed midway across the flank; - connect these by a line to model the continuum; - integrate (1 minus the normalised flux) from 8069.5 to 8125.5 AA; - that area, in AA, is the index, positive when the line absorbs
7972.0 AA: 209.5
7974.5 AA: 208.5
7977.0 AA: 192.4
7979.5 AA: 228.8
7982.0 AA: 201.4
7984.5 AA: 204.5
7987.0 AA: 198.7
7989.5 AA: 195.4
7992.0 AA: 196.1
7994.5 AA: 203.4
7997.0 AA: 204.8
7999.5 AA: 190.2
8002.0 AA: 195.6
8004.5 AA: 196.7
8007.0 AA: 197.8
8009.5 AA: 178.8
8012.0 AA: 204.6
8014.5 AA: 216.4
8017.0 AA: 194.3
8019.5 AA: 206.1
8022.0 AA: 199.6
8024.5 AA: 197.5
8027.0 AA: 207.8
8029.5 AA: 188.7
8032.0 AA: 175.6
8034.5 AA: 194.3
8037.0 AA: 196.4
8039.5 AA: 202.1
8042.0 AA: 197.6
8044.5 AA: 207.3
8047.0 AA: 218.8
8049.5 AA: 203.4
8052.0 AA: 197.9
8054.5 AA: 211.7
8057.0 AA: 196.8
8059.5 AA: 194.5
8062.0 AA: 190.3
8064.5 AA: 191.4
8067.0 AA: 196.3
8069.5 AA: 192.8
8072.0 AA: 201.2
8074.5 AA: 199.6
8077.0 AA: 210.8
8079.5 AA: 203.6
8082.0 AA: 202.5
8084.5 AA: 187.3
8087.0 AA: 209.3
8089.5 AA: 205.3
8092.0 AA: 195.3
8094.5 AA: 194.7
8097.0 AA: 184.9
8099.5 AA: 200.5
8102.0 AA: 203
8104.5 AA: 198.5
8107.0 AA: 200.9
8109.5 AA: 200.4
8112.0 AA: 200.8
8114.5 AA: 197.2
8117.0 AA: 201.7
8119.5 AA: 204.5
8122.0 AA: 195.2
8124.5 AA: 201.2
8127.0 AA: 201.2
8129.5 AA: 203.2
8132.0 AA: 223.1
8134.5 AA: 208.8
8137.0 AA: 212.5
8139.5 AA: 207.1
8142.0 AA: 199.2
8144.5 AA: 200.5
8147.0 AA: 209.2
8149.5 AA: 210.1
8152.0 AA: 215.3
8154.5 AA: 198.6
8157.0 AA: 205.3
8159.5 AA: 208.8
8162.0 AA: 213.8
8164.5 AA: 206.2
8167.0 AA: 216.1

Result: 1.41 AA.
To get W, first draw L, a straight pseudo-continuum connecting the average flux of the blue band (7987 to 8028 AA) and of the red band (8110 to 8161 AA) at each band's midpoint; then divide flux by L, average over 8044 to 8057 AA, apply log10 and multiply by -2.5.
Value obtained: -0.03 mag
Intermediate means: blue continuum 199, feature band 207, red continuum 205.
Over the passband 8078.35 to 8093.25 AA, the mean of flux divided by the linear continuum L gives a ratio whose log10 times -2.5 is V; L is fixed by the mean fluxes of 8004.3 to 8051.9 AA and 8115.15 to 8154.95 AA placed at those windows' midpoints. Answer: 0.01 mag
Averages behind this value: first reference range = 199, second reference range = 206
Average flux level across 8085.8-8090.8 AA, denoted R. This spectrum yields 207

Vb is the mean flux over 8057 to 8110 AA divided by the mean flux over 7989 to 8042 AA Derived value 1.00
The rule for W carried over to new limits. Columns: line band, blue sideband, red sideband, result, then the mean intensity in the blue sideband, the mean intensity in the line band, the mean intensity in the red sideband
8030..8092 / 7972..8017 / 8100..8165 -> 0.02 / 201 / 199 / 205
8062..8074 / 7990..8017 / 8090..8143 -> 0.03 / 198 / 195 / 202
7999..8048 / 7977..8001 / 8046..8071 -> 0.01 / 202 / 198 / 199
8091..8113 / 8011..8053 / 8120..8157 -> 0.03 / 200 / 198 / 206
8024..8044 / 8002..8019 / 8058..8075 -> 0.01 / 198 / 195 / 195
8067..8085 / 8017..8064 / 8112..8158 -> 0.01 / 199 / 200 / 205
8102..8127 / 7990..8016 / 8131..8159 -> 0.03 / 198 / 200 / 208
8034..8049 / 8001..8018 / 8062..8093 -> -0.03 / 198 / 203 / 199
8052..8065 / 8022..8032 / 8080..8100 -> 0.00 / 195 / 197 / 198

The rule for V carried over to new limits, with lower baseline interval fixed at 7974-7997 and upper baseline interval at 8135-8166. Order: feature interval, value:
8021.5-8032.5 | 0.05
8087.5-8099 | 0.05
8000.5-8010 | 0.06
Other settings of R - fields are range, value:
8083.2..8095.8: 198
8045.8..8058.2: 206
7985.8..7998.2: 200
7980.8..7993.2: 199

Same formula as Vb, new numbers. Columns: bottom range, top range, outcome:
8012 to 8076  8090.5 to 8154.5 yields 1.02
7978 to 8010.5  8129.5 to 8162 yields 1.04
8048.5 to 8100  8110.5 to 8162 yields 1.03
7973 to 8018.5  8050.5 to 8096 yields 0.99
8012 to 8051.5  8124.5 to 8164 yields 1.04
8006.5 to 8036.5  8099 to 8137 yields 1.03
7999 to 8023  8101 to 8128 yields 1.01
